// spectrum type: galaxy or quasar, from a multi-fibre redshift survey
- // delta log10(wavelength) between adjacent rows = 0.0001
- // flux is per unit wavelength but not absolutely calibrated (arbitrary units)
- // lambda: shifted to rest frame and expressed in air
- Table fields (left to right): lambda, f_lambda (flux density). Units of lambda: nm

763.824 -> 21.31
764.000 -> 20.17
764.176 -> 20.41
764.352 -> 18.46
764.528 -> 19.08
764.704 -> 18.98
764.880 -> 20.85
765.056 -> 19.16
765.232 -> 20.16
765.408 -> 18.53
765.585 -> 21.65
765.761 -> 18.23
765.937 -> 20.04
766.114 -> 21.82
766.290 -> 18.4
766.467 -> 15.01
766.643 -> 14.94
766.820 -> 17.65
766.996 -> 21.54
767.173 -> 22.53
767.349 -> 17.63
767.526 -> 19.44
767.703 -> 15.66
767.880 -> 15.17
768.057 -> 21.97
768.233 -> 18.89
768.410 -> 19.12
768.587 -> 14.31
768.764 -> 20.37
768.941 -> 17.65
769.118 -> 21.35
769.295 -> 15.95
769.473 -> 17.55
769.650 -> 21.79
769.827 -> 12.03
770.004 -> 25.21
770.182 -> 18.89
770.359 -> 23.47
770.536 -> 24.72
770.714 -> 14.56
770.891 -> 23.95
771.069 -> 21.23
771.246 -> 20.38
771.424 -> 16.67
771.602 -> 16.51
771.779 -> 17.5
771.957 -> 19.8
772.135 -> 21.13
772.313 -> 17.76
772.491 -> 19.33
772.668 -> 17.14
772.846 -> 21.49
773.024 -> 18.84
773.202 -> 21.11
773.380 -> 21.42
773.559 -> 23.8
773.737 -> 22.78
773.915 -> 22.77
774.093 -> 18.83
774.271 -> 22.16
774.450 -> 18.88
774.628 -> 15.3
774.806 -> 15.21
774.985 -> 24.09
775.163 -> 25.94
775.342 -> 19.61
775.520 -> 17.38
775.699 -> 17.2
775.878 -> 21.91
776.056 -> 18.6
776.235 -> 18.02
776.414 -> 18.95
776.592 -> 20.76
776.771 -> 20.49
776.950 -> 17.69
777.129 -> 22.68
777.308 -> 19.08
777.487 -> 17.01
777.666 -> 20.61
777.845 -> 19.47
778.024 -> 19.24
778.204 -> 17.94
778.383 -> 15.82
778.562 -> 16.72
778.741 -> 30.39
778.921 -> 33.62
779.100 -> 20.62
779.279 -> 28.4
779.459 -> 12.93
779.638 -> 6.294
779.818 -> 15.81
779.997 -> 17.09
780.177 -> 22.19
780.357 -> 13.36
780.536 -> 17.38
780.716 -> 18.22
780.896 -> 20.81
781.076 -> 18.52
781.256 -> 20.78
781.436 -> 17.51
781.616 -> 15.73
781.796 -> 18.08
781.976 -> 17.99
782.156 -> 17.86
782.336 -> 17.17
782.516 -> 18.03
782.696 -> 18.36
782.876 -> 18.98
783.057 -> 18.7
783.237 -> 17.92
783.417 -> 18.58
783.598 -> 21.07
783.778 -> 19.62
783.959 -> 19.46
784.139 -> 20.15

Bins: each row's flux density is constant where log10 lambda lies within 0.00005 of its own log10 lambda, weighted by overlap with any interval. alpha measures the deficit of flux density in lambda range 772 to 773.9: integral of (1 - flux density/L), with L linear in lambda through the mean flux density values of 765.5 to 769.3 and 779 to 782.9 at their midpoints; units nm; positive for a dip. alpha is -0.23 nm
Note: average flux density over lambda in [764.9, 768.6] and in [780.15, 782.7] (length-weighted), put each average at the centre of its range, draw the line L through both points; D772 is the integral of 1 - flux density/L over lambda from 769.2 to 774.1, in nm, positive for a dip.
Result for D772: -0.36 nm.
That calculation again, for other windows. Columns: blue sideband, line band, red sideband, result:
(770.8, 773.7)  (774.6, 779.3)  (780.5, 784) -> -0.28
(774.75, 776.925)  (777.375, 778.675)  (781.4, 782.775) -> 0.05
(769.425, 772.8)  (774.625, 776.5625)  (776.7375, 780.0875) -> 0.00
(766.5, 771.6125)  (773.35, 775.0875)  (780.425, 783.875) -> -0.16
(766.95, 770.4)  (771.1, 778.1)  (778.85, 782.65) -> -0.38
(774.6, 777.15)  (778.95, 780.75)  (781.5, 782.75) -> 0.06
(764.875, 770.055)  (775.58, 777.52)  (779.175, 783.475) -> -0.13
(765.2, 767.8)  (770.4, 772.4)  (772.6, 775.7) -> 0.02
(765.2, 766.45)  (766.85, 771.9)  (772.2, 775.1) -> 0.17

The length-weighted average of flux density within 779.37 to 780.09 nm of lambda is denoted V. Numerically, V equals 13.1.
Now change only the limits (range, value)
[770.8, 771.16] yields 22.5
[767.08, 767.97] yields 18.1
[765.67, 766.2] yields 20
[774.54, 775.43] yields 20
